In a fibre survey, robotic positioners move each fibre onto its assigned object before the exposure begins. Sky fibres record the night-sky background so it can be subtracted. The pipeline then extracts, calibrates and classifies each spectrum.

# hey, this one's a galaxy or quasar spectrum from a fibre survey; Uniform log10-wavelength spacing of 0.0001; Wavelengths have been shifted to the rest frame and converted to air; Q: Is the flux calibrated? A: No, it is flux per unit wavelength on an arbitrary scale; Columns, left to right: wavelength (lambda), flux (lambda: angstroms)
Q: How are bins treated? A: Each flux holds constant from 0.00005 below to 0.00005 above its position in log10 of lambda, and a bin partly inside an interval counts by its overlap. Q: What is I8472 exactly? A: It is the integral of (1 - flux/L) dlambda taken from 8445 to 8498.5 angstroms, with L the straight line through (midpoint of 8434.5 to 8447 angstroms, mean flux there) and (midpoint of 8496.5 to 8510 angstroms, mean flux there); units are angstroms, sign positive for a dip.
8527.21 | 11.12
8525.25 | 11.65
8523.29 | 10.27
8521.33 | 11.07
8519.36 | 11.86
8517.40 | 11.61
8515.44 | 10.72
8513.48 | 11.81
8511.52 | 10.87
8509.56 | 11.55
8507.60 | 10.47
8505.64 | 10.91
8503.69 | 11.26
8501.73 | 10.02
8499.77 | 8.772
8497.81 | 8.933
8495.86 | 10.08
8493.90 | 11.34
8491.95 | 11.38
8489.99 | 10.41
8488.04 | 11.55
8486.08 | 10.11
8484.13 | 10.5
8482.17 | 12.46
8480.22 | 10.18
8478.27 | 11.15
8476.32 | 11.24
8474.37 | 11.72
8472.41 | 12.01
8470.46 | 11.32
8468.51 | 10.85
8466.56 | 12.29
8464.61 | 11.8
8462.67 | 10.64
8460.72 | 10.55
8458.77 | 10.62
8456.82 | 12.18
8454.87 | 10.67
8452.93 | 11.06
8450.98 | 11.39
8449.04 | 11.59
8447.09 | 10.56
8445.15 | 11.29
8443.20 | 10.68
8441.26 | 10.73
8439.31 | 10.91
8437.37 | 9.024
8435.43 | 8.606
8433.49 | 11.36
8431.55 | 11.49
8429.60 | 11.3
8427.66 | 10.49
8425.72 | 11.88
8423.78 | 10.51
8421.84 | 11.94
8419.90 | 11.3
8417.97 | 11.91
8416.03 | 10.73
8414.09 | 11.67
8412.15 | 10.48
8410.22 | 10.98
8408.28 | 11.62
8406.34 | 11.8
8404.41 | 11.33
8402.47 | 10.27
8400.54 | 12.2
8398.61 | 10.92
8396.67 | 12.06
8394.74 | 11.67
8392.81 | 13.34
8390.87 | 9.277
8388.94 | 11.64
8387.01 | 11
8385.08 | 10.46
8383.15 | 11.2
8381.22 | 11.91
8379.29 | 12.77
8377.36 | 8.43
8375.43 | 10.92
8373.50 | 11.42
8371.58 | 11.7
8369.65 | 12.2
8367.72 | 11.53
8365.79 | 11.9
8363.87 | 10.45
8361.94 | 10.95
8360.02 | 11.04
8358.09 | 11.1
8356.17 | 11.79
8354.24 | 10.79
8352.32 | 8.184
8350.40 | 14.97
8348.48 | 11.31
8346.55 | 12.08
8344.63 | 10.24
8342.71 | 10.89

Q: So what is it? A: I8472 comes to -4.4 angstroms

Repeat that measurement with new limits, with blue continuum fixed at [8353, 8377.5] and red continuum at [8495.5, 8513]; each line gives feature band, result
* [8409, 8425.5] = -0.56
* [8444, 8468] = -1.28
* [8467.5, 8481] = -0.88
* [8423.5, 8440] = 0.25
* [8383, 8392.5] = 0.15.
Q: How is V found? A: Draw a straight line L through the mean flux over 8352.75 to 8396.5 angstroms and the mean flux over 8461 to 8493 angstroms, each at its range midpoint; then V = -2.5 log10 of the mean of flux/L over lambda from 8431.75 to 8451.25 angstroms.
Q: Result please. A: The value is 0.06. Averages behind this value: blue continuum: 11.2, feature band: 10.6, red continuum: 11.2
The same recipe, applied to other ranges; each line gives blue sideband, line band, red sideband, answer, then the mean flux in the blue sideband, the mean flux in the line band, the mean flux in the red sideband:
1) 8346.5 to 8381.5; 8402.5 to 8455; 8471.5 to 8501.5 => 0.00 mag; 11.3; 11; 10.8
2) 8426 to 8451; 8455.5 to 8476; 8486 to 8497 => -0.06 mag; 10.7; 11.4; 10.8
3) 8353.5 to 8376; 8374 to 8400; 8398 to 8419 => 0.01 mag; 11.3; 11.2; 11.3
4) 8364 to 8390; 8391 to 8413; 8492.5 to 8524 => -0.02 mag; 11.3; 11.4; 10.7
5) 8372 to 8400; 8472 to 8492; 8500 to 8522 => 0.00 mag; 11.2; 11.1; 11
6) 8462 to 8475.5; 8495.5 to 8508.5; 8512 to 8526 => 0.13 mag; 11.5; 10.1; 11.3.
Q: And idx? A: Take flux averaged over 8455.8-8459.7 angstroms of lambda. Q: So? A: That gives 11.4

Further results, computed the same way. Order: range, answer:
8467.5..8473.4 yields 11.4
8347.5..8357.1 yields 11.4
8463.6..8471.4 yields 11.6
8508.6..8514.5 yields 11.4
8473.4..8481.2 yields 11.1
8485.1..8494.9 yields 11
